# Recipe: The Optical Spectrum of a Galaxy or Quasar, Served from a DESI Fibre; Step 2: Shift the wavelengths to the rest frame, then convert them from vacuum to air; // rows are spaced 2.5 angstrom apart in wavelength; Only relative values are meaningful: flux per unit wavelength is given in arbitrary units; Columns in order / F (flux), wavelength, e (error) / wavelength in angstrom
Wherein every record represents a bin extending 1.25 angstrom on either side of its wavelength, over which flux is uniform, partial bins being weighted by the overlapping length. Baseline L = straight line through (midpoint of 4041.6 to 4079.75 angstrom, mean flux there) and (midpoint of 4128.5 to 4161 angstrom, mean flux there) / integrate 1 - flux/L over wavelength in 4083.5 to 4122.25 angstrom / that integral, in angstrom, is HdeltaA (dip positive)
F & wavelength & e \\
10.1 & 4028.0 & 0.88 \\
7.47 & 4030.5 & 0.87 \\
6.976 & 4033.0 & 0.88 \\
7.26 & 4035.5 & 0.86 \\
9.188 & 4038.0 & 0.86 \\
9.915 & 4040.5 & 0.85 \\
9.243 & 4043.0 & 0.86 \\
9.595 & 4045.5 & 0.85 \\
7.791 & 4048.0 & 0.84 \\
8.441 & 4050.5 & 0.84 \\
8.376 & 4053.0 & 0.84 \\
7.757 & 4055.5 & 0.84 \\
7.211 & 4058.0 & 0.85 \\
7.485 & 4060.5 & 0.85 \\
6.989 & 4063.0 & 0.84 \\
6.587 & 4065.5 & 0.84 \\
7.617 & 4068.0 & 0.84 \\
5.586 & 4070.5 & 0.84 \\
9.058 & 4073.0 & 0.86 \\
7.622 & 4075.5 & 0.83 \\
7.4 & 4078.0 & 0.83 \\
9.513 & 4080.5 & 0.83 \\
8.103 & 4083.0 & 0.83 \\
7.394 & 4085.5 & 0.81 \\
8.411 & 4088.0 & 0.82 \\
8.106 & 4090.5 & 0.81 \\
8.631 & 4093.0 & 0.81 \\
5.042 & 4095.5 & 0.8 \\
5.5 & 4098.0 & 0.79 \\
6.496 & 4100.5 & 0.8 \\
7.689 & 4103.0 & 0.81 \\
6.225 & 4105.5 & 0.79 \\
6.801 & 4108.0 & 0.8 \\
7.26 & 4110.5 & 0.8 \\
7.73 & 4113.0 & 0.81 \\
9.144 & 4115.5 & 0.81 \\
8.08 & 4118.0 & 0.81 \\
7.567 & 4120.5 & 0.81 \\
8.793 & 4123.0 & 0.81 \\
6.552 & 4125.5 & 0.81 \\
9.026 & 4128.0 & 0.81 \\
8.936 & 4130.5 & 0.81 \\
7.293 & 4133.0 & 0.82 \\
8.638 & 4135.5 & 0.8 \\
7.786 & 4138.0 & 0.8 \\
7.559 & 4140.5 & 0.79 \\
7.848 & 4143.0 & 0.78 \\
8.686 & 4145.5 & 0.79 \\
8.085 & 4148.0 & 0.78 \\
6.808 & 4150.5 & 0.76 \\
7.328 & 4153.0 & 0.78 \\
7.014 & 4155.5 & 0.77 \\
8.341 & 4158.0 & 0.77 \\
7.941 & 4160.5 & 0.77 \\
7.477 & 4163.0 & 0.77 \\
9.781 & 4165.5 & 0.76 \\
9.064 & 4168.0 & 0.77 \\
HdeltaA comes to 2.4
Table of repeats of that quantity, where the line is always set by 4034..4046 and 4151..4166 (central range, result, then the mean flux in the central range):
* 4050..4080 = 4.1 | 7.54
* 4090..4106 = 3.1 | 6.78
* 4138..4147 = 0.0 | 8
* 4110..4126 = 0.5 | 7.97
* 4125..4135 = 0.0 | 8.11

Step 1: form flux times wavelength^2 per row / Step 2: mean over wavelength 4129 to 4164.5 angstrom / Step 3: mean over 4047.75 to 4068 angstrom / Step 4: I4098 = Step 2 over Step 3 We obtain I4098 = 1.1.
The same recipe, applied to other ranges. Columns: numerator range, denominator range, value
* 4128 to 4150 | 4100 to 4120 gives 1.10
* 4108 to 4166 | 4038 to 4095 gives 1.02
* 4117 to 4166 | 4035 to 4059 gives 0.98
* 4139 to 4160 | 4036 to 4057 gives 0.93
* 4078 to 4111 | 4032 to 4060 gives 0.90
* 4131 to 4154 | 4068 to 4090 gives 1.02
